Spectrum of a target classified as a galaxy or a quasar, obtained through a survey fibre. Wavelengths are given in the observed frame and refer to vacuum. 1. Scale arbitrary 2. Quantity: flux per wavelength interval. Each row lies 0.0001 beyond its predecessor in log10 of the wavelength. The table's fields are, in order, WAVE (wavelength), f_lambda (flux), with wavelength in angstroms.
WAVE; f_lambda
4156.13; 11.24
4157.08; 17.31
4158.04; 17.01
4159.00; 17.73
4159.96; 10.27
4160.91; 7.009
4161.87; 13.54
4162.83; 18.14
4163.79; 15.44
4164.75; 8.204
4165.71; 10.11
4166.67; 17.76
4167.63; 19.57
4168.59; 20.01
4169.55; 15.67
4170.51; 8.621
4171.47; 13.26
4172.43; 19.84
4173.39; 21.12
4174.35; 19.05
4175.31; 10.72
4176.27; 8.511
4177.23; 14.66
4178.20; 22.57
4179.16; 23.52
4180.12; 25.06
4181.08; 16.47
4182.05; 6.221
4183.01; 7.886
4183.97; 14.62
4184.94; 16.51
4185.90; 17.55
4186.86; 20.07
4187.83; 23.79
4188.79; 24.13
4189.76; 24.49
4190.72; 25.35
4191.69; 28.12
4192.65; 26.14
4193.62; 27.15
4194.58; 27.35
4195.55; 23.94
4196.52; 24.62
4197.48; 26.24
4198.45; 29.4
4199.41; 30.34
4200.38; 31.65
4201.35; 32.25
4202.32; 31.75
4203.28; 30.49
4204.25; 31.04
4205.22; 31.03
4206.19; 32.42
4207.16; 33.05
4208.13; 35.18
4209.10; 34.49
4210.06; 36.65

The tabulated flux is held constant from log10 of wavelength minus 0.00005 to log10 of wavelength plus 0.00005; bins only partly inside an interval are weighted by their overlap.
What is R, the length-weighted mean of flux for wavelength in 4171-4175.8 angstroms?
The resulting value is 16.8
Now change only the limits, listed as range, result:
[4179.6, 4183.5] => 14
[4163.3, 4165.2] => 11.9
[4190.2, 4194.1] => 26.7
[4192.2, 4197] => 25.8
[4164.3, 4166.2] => 9.21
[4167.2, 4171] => 15.9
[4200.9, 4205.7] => 31.3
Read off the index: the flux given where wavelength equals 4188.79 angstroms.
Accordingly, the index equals 24.13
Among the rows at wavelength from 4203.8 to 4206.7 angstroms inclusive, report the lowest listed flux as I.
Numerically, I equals 31.03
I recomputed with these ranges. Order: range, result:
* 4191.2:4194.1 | 26.14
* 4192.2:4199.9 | 23.94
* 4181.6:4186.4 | 6.221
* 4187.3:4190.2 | 23.79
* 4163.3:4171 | 8.204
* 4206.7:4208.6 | 33.05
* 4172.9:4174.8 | 19.05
